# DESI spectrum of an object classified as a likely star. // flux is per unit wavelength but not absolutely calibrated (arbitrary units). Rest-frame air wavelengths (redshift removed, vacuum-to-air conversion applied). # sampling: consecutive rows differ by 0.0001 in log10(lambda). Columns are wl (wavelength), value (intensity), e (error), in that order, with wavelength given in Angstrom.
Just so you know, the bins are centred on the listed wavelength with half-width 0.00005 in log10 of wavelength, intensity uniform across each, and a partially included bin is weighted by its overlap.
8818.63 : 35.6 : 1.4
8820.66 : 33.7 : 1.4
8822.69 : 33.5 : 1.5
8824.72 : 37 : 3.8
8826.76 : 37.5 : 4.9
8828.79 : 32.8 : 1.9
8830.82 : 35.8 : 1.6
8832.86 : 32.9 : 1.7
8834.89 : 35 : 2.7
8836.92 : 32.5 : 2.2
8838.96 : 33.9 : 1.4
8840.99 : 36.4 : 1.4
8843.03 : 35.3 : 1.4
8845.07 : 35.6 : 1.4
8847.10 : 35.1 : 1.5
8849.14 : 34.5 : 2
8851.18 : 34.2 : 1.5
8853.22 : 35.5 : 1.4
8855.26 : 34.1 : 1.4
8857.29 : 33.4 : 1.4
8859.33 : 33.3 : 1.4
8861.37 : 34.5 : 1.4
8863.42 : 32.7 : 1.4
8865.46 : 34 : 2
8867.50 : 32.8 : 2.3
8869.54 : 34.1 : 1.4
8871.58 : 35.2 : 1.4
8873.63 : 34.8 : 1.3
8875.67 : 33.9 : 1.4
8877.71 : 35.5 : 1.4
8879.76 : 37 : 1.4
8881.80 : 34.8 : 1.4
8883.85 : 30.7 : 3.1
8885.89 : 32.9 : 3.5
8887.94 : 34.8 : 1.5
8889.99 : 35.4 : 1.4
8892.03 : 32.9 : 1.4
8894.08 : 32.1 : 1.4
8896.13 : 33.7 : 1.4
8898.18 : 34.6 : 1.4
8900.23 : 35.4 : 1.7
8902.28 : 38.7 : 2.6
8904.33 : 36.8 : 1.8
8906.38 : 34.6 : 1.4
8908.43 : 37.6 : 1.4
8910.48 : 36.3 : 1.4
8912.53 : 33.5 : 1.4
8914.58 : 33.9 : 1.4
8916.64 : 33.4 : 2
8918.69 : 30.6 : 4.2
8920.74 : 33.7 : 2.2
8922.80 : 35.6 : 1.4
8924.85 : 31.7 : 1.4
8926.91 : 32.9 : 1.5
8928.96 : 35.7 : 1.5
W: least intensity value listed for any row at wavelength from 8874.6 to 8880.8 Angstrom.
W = 33.9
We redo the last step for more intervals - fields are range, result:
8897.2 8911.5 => 34.6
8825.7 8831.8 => 32.8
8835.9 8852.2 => 32.5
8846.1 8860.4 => 33.3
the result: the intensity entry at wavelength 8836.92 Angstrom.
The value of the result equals 32.5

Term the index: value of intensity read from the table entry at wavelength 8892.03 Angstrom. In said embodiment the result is 32.9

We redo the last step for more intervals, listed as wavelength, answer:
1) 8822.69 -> 33.5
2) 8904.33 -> 36.8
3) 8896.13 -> 33.7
